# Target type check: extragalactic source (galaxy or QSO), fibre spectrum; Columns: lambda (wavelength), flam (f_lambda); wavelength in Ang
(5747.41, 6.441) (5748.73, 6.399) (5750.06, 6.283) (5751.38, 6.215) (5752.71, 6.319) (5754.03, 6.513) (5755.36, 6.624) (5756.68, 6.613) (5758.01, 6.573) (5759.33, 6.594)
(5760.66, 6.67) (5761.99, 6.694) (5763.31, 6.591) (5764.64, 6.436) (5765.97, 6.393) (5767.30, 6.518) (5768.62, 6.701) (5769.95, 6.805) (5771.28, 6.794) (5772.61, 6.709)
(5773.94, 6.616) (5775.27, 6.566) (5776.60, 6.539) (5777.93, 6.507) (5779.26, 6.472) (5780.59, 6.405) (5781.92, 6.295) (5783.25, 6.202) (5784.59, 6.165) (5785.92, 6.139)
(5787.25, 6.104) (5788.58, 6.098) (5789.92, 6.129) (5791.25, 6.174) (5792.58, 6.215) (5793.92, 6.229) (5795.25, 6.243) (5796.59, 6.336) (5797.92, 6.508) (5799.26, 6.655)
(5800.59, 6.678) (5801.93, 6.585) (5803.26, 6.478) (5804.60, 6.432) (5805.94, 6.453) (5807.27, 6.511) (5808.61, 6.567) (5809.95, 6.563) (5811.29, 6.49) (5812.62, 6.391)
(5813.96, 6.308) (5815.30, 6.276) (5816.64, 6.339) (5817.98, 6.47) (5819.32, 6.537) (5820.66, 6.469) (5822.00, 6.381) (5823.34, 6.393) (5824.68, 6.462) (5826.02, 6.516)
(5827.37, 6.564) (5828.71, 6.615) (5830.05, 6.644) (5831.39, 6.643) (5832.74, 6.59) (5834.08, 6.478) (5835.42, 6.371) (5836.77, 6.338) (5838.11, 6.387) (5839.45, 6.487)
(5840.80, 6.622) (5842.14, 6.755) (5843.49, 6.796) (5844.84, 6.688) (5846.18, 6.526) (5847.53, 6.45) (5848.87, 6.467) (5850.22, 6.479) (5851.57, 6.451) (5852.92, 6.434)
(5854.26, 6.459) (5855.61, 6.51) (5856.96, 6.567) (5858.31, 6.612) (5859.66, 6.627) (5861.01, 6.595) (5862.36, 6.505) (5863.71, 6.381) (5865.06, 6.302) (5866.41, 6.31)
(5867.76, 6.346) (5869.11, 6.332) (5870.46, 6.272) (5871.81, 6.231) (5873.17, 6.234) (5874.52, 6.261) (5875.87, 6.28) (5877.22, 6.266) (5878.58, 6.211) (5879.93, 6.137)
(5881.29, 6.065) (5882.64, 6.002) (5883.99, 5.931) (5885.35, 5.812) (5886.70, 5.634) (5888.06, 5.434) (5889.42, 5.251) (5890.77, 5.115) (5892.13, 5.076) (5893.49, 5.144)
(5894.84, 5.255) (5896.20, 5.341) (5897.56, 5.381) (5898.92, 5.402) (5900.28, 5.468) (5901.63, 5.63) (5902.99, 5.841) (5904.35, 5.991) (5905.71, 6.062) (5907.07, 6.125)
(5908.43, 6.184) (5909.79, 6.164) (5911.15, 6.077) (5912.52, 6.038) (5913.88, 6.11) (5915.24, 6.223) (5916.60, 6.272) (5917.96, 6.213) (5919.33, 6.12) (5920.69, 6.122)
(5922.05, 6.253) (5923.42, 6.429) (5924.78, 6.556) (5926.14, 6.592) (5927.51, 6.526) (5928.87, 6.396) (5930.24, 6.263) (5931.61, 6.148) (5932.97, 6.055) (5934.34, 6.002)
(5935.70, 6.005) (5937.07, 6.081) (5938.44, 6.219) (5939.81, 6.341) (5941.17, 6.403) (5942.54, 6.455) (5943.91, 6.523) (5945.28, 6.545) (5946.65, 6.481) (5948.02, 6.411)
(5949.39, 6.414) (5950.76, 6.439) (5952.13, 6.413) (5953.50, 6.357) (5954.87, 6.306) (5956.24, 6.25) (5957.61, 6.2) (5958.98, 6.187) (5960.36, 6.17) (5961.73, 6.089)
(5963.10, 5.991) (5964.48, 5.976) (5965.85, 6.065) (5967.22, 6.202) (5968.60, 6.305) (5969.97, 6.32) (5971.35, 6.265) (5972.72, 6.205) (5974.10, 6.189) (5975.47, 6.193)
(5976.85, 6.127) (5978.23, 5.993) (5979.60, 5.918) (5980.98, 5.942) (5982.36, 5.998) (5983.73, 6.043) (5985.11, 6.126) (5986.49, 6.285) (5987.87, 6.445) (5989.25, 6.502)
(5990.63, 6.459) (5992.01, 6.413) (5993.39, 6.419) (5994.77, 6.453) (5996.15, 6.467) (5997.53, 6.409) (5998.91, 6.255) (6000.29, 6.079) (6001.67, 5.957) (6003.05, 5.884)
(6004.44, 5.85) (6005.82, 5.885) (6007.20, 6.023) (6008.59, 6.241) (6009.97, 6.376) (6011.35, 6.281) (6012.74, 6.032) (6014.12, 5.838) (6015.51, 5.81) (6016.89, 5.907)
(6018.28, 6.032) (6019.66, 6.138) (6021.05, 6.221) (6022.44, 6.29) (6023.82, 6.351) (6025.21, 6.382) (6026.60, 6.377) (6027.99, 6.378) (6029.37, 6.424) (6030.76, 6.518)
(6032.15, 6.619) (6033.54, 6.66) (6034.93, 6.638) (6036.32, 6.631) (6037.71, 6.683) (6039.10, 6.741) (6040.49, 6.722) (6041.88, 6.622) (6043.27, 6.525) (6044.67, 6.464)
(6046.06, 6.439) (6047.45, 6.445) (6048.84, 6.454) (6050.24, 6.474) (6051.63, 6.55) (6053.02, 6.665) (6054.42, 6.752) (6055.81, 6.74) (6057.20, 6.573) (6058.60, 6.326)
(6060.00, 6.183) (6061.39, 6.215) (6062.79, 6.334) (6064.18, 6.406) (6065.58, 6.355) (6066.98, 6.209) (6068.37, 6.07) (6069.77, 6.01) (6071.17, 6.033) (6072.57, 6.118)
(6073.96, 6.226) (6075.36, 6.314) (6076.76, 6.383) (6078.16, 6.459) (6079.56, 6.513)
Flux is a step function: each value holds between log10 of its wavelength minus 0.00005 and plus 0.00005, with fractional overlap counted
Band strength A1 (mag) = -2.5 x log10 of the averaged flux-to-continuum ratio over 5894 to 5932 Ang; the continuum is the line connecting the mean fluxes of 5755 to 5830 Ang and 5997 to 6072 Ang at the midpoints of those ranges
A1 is 0.062 mag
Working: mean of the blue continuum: 6.46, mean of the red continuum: 6.32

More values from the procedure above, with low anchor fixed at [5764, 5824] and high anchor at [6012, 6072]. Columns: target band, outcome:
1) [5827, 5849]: -0.023 mag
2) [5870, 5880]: 0.029 mag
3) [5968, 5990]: 0.036 mag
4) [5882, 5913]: 0.134 mag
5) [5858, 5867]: -0.010 mag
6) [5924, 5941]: 0.022 mag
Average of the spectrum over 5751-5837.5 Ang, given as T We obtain 6.46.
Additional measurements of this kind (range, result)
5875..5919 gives 5.82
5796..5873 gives 6.48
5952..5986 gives 6.15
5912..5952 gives 6.3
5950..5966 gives 6.21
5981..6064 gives 6.34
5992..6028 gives 6.17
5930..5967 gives 6.25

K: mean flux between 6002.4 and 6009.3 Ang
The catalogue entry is 5.97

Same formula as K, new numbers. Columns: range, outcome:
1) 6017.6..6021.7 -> 6.13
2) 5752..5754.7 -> 6.4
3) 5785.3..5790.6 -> 6.12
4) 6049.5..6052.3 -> 6.5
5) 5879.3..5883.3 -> 6.07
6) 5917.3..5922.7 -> 6.18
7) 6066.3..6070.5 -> 6.1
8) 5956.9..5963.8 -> 6.12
